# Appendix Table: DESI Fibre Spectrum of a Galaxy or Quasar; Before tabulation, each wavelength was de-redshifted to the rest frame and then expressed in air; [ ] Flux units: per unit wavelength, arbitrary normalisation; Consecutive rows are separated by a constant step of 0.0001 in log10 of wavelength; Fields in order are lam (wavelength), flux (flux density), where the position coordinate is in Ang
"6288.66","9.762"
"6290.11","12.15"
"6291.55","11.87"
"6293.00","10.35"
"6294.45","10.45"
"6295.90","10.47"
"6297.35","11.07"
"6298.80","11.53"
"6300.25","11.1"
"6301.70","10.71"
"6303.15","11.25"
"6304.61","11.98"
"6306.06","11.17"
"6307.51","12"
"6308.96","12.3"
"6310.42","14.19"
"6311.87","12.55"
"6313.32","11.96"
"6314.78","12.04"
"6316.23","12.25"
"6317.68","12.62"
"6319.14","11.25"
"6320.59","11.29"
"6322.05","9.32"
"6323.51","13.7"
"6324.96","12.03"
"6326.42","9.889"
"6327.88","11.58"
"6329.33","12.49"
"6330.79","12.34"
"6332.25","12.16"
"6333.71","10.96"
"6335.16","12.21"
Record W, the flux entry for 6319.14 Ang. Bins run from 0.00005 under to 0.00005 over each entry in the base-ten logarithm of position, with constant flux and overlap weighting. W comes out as 11.25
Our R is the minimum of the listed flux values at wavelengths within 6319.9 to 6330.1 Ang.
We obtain 9.32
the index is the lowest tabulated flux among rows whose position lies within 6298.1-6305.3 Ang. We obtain 10.71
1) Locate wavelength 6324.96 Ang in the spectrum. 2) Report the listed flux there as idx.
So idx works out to 12.03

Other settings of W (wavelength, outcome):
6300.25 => 11.1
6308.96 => 12.3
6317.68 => 12.62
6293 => 10.35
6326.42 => 9.889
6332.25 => 12.16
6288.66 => 9.762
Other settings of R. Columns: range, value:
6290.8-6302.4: 10.35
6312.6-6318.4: 11.96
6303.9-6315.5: 11.17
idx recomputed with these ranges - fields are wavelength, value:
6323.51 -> 13.7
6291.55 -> 11.87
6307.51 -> 12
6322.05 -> 9.32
